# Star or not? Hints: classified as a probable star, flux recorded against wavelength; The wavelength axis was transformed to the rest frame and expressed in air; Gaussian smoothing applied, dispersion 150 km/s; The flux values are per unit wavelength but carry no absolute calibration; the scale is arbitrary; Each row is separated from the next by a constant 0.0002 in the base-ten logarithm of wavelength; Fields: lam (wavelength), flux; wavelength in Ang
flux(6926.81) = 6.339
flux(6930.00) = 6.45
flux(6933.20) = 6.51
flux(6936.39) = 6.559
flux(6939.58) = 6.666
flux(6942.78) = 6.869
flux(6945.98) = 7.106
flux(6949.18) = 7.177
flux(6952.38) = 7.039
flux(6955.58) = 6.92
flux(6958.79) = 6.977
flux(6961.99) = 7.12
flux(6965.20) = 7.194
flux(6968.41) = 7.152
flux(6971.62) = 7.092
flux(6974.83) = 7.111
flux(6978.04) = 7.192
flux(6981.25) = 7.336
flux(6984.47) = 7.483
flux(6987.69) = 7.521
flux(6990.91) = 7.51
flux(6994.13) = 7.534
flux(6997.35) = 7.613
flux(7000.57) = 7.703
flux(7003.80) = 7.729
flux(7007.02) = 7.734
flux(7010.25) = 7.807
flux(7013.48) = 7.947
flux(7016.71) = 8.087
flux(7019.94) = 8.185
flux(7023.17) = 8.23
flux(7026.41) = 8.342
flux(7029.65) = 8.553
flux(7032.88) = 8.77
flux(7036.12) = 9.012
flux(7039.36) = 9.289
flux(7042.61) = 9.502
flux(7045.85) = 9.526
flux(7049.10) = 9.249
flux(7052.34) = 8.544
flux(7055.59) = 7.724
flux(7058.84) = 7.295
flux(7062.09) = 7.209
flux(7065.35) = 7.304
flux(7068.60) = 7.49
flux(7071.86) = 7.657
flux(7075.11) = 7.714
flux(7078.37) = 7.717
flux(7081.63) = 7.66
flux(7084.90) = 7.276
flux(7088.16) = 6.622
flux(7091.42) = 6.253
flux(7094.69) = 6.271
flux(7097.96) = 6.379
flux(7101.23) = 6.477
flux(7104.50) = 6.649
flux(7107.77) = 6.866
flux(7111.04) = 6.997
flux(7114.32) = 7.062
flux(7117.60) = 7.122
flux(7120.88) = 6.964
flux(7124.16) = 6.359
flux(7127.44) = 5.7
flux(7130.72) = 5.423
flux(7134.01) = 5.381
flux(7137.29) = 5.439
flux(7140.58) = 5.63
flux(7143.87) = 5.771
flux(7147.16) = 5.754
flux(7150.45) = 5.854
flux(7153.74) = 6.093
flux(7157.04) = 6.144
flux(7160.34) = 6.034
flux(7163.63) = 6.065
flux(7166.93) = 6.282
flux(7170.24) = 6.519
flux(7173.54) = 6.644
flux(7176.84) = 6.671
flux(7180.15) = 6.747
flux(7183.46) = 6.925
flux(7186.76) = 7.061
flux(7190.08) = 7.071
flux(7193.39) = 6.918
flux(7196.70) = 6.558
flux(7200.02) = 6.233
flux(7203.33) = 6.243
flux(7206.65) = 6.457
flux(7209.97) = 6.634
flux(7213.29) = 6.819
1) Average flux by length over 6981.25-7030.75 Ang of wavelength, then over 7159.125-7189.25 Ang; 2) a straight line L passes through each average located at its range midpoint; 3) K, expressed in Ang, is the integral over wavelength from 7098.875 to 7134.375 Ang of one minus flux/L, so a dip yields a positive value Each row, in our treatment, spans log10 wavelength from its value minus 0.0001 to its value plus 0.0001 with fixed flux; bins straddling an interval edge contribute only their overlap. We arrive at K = 2.6 Ang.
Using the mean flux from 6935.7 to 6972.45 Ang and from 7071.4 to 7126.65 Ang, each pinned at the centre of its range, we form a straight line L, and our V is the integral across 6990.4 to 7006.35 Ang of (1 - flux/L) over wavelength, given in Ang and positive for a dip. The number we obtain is -1.5 Ang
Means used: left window 7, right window 6.91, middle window 7.63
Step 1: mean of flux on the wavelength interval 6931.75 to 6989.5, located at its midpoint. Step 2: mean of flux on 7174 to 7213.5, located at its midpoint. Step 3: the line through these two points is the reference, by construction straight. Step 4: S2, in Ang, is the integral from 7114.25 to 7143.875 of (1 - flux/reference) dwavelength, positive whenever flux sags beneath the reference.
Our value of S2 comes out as 3.2 Ang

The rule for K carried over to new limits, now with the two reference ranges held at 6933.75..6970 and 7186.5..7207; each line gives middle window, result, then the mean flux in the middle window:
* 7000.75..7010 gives -1.1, 7.74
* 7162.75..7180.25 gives 0.5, 6.48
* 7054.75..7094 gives -2.9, 7.29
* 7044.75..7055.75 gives -3.3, 8.86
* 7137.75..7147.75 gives 1.5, 5.68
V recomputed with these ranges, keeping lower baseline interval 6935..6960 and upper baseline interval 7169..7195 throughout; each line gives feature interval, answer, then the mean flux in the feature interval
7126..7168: 6.3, 5.81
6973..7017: -4.3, 7.58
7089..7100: 0.8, 6.33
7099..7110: 0.3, 6.67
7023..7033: -2.3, 8.46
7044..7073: -4.8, 8.02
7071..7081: -1.2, 7.7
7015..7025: -1.9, 8.17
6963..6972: -0.3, 7.15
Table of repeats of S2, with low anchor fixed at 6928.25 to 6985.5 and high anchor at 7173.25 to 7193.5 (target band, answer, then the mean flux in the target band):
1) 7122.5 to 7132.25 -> 1.5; 5.84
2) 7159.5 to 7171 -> 1.1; 6.22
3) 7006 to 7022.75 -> -2.5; 7.98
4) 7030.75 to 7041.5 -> -3.2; 9.02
